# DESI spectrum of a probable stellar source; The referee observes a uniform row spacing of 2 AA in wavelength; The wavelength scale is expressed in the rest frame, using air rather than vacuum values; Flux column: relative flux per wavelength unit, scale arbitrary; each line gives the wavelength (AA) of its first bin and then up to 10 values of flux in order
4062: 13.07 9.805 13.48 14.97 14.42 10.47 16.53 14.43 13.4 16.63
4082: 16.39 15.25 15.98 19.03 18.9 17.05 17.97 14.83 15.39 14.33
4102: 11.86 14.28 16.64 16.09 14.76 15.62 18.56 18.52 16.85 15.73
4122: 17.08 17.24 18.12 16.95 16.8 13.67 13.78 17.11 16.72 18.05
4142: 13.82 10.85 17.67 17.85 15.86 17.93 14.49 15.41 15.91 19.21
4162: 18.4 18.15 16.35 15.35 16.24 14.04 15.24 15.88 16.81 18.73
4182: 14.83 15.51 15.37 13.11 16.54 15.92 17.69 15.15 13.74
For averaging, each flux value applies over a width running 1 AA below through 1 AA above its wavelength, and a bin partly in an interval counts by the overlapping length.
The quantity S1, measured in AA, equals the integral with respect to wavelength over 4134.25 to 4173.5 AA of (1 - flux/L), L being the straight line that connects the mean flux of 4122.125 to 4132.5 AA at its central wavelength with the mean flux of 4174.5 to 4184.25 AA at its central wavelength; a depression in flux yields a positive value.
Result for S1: 0.76 AA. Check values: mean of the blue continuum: 16.7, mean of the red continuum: 16.4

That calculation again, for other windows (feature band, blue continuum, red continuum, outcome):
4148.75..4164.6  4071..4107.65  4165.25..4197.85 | -1.2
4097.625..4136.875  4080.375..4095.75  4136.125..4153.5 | 1.4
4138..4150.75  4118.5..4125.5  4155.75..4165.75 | 1.1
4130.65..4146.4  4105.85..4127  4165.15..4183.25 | 1.3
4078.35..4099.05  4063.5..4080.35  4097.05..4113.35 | -3.2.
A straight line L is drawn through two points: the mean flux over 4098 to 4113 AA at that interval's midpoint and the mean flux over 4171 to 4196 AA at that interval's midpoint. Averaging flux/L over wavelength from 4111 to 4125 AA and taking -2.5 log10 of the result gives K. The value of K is -0.14 mag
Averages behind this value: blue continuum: 14.8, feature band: 17.1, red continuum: 15.8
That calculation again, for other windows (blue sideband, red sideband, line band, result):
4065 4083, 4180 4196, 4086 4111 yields -0.08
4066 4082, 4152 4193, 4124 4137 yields -0.05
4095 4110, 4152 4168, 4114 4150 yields -0.04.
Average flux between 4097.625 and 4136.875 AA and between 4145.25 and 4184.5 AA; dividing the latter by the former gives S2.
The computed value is 1.03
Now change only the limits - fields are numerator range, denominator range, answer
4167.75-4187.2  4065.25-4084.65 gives 1.08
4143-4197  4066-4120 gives 1.03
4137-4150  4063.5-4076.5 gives 1.17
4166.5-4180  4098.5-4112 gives 1.07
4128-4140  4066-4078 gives 1.13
